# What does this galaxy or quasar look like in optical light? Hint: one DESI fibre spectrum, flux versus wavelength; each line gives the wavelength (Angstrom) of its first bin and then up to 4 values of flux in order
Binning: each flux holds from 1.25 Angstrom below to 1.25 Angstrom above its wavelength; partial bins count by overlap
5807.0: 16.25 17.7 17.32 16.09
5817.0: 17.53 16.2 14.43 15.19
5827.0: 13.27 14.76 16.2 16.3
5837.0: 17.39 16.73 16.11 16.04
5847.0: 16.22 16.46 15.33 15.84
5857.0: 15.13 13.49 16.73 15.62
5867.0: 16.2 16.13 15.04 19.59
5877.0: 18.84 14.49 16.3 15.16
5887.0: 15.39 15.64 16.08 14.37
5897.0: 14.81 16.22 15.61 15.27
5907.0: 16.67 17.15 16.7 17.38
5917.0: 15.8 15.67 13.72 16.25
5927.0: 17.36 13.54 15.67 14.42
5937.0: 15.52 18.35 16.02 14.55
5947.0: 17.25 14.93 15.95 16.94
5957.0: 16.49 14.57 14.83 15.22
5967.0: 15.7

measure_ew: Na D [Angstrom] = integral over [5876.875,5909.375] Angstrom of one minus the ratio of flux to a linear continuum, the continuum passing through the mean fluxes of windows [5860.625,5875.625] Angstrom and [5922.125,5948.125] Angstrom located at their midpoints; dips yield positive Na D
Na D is 1.07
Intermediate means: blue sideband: 16.5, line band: 15.7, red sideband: 15.8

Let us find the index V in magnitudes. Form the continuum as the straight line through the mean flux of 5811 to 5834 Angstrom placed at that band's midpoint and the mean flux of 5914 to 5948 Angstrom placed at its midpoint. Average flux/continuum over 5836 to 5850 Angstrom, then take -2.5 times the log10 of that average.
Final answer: -0.05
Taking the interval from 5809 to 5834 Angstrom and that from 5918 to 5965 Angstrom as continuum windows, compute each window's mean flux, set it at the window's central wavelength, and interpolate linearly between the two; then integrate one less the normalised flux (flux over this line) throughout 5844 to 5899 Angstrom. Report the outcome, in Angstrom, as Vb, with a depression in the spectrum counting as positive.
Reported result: -0.4 Angstrom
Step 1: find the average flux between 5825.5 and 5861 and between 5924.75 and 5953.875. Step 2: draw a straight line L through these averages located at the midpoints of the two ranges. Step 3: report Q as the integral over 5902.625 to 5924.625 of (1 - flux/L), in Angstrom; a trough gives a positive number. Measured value -0.37 Angstrom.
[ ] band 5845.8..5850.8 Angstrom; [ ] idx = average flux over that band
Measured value 16.3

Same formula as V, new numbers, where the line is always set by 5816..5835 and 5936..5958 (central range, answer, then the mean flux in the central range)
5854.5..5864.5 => 0.027 mag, 15.3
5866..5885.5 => -0.049 mag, 16.5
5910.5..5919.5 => -0.033 mag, 16.5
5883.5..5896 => 0.037 mag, 15.3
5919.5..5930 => 0.048 mag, 15.4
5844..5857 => -0.021 mag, 15.9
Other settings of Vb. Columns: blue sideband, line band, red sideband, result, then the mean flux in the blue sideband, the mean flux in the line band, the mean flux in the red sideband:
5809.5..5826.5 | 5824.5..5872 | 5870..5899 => 0.93 Angstrom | 16.1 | 15.7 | 16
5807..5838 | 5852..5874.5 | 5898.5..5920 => 0.58 Angstrom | 16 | 15.7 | 16.3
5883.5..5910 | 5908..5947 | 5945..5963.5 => -0.51 Angstrom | 15.6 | 15.9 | 15.8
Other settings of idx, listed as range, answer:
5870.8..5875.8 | 17.4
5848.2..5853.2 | 15.9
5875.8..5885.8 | 16.2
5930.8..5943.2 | 16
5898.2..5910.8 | 16.2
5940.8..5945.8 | 15.3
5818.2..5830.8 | 14.8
